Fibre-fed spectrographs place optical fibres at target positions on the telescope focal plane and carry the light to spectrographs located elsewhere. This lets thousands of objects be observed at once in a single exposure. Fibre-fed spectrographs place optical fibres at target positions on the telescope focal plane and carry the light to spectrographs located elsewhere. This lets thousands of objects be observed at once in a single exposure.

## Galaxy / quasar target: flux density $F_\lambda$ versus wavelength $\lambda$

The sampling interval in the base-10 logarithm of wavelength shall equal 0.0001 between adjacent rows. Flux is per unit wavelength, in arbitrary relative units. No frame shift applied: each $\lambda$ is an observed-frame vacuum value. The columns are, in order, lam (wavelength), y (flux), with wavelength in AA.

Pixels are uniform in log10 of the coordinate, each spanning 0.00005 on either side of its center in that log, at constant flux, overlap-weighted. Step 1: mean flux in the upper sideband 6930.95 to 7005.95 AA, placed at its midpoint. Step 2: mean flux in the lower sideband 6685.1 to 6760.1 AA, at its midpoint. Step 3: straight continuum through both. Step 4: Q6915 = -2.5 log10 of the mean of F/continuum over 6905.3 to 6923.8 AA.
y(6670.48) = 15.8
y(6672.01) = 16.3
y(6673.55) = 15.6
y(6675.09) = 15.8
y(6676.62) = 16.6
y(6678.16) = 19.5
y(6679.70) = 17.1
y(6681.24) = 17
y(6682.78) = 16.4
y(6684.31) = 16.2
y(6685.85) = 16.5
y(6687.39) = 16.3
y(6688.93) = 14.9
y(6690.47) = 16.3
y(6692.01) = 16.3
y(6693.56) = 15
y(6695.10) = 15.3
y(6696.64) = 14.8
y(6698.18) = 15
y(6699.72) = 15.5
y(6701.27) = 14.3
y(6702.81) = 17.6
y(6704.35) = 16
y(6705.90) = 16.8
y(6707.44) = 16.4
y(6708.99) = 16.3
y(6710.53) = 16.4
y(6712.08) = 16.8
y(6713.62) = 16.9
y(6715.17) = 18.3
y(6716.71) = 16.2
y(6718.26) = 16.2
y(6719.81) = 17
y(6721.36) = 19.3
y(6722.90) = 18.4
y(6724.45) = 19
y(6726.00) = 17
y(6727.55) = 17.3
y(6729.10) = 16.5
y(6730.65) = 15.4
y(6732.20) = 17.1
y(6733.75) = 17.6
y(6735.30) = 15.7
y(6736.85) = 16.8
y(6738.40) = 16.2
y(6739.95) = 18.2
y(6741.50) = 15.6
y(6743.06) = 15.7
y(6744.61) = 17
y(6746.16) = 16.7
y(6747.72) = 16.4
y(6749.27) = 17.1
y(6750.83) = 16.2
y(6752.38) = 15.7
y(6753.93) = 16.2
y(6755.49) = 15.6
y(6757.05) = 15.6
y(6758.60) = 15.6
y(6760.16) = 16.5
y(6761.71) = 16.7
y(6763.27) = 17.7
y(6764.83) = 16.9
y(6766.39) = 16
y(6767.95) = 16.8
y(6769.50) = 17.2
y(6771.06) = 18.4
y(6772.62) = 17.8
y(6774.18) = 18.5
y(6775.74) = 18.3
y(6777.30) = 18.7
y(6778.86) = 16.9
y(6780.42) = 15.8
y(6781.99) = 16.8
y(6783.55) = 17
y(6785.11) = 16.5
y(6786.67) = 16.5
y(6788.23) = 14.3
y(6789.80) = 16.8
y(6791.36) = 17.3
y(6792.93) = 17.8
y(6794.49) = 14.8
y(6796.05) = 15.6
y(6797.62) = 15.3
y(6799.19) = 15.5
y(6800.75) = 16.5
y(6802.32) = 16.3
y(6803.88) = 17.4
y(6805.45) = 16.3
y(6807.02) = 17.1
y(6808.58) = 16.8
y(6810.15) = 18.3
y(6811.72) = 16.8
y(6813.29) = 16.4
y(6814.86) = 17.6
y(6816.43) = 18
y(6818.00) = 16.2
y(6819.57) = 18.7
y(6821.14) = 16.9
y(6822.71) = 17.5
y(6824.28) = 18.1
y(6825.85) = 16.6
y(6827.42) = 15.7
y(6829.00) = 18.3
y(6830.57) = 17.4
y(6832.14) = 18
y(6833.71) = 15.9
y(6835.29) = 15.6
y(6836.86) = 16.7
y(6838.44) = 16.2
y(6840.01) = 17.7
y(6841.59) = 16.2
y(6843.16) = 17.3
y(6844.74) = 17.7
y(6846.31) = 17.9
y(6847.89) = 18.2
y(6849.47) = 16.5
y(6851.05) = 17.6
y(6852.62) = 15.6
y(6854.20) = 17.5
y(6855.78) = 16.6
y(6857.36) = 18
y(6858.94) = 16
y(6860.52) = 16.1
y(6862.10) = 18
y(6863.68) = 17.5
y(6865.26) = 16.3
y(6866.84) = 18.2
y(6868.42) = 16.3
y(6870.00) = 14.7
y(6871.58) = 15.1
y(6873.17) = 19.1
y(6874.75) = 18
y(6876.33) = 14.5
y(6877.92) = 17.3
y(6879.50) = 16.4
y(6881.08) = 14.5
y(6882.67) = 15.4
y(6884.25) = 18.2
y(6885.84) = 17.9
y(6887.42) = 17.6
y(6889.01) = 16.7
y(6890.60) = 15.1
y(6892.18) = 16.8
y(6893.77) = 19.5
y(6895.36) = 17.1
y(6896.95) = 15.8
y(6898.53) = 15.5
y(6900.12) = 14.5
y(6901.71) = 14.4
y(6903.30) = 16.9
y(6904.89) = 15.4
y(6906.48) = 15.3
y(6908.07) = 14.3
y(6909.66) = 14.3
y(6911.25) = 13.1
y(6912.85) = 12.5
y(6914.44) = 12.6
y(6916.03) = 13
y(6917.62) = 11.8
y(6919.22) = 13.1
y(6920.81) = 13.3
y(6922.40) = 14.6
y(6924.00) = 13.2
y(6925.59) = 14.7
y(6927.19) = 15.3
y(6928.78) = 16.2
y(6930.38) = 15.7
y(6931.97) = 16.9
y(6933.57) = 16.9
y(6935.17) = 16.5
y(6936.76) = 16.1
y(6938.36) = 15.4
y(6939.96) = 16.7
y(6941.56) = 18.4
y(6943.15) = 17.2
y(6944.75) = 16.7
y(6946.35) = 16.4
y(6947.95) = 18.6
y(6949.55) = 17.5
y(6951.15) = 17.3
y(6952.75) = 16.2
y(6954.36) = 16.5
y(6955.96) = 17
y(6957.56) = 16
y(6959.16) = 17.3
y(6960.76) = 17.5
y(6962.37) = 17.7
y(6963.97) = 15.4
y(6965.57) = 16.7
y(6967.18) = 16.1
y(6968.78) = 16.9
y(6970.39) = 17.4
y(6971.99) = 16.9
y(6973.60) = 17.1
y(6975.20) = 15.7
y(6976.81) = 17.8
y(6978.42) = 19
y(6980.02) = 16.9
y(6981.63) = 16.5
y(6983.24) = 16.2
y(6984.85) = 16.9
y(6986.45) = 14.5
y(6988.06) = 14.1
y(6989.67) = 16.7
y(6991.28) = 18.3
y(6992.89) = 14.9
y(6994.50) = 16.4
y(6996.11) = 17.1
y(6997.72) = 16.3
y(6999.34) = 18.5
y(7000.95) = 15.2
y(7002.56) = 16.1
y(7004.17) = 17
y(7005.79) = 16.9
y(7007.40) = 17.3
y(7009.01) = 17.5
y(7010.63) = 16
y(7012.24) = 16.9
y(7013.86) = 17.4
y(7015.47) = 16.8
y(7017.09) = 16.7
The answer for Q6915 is 0.23 mag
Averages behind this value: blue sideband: 16.4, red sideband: 16.7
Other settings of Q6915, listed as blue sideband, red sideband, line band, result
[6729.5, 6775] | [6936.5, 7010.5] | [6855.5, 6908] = 0.02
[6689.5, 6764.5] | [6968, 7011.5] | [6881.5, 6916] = 0.07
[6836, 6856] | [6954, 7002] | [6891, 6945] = 0.11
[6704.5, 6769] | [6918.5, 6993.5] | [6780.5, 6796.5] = 0.02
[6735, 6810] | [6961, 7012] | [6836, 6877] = -0.02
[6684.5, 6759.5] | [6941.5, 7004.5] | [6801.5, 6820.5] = -0.04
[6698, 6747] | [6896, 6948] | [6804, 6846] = -0.08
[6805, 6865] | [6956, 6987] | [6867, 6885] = 0.04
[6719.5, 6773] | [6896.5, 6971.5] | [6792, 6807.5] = 0.02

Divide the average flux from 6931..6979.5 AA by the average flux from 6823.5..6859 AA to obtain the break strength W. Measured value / 0.99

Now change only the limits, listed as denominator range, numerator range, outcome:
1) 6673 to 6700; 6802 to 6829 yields 1.06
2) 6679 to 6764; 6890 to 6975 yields 0.96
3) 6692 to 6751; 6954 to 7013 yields 1.01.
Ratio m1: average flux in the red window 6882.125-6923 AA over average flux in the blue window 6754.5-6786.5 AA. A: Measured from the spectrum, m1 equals 0.90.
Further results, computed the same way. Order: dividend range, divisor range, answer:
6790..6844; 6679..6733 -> 1.02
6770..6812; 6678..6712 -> 1.04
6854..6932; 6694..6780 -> 0.94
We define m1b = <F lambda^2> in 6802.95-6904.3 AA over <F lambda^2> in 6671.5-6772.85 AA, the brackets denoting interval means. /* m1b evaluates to 1.06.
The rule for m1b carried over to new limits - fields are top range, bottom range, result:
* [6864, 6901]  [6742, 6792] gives 1.02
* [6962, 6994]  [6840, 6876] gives 1.01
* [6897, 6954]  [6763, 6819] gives 0.95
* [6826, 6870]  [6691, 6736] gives 1.06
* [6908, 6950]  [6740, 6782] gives 0.95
